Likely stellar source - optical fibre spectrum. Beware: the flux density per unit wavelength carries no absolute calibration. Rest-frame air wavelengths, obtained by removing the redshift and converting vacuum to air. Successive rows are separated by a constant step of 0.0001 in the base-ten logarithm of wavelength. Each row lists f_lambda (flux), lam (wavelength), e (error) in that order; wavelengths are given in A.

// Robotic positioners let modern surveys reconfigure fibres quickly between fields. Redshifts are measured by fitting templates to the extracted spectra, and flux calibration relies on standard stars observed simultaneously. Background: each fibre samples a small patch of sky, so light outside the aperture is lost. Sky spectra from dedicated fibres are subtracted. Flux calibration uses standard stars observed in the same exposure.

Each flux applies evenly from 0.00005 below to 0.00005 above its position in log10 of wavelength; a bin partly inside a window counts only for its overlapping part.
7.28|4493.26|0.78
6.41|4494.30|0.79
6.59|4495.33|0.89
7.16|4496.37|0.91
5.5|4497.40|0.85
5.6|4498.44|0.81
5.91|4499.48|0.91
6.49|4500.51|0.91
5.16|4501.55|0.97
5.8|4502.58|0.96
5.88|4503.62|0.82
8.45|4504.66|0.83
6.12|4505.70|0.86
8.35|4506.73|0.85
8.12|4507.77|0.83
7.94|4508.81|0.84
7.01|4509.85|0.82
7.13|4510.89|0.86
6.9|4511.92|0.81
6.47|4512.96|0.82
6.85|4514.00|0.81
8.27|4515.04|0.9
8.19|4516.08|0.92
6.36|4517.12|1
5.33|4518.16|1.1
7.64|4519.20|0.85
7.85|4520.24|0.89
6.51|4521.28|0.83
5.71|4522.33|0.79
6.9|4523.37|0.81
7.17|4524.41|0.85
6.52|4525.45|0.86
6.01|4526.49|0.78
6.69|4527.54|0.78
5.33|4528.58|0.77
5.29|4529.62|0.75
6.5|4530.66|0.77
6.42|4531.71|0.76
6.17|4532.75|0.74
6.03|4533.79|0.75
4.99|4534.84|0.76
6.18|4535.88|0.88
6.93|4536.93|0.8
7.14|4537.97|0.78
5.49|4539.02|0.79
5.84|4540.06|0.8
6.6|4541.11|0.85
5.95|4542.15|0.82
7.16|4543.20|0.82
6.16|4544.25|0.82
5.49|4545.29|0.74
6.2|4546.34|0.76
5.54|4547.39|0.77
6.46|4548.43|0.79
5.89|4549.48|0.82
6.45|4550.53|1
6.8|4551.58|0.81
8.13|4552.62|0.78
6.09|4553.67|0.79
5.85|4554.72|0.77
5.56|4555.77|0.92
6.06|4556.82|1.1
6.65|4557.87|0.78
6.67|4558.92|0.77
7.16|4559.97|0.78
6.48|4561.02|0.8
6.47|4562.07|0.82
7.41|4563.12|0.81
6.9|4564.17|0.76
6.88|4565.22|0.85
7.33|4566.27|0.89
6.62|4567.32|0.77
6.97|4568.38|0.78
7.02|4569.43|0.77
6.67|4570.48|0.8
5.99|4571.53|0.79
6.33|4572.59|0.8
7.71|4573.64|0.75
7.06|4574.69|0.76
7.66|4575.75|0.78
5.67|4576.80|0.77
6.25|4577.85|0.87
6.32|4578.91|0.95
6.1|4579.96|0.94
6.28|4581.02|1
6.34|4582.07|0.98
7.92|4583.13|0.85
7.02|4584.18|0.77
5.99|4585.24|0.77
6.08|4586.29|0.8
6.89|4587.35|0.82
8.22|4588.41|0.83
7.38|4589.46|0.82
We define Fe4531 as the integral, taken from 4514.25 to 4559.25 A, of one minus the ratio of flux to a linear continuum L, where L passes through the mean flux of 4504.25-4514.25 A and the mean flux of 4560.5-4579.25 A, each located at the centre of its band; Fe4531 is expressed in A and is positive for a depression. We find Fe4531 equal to 4.3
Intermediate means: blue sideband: 7.34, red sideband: 6.77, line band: 6.4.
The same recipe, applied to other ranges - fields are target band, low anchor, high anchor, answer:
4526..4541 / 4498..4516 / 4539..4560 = 0.99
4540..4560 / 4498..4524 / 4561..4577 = 1.54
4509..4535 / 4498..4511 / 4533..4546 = -0.56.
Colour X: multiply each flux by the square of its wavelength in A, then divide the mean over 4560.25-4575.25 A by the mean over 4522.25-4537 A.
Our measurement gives 1.13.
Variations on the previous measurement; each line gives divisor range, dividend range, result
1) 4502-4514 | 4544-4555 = 0.90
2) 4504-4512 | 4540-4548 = 0.83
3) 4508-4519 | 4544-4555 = 0.90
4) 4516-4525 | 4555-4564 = 0.98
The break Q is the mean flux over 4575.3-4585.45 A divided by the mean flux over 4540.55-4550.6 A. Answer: 1.06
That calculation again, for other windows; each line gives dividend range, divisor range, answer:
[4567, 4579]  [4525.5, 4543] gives 1.09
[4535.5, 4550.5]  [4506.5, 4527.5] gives 0.88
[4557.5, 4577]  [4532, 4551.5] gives 1.11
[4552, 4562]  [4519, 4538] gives 1.02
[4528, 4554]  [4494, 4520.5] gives 0.91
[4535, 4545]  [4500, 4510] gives 0.91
